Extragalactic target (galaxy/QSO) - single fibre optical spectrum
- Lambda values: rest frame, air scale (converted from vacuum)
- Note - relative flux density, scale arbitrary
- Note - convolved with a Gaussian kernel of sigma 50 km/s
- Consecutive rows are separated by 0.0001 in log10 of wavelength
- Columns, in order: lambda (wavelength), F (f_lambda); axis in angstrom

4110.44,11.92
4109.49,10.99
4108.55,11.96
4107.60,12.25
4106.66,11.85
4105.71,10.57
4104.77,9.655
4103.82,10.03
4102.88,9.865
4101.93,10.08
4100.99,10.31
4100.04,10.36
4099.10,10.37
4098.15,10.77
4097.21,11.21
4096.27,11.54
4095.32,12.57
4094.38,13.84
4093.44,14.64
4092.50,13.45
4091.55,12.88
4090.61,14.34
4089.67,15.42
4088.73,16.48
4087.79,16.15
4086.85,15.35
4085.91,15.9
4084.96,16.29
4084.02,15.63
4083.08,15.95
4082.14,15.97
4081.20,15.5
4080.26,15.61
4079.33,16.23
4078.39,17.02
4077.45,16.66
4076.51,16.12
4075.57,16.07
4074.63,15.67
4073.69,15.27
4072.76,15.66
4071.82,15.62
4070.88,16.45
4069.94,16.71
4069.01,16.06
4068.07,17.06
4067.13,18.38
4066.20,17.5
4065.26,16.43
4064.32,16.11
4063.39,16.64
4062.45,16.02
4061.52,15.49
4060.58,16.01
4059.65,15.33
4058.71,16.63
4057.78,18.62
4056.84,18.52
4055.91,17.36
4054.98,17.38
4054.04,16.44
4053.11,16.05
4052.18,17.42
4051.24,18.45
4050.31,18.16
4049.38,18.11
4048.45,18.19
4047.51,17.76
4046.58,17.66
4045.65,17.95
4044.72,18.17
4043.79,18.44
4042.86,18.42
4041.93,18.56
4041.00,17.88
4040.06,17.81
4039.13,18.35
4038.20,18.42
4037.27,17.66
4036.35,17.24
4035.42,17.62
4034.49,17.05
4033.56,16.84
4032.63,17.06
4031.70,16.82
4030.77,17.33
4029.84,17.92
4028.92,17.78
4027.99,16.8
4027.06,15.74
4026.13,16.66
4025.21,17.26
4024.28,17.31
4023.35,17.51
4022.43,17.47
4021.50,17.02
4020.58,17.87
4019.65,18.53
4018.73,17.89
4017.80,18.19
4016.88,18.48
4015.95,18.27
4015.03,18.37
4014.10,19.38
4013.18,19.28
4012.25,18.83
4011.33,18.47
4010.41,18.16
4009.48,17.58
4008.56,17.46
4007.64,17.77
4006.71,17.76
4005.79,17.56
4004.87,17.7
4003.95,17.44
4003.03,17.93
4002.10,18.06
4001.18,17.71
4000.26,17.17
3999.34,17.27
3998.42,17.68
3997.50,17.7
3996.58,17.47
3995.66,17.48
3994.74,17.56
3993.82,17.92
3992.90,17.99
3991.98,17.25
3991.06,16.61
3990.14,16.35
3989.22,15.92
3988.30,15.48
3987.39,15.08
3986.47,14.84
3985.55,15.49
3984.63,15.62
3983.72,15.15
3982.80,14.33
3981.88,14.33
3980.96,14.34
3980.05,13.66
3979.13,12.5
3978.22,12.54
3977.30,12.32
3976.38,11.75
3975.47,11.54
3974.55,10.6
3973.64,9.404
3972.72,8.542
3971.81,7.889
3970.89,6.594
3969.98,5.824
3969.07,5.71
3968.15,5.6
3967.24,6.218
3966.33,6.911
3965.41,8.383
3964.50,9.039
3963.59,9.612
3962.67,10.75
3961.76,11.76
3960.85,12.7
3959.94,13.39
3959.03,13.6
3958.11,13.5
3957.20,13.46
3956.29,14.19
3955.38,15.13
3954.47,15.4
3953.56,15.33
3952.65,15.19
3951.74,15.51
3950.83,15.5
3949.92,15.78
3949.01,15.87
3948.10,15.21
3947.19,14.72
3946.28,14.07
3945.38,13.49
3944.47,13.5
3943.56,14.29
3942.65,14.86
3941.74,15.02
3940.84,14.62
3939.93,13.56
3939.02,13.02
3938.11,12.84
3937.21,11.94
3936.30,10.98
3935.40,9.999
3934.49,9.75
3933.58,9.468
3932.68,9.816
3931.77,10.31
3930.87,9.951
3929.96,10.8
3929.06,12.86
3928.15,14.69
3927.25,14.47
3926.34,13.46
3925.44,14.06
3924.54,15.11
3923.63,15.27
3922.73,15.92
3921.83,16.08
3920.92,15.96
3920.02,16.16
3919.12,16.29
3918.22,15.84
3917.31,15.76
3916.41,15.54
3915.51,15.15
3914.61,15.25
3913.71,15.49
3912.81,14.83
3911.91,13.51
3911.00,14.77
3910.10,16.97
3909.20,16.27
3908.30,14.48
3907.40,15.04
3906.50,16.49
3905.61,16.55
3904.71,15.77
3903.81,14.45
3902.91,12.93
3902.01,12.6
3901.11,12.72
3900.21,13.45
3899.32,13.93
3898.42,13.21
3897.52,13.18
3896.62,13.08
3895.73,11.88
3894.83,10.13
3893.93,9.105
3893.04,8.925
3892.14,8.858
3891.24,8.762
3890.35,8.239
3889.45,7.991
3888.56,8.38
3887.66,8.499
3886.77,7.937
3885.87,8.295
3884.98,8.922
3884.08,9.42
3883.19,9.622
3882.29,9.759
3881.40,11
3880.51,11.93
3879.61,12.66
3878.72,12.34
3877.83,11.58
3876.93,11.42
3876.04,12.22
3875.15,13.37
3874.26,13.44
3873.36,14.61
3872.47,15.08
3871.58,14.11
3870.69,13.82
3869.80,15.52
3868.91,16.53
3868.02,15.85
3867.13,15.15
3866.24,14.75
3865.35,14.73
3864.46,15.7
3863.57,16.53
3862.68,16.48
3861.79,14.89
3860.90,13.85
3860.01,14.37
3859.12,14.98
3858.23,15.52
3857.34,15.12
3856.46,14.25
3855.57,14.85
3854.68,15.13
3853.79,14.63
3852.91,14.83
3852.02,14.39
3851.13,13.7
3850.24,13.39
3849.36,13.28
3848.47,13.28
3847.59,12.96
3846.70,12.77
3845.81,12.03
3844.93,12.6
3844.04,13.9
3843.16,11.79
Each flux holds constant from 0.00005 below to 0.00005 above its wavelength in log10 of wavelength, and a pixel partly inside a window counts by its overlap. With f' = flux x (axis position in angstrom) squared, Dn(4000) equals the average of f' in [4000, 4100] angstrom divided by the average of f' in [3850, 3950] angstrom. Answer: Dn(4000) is 1.35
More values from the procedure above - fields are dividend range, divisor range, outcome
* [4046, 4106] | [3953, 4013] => 1.13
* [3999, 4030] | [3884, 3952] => 1.42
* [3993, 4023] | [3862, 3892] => 1.57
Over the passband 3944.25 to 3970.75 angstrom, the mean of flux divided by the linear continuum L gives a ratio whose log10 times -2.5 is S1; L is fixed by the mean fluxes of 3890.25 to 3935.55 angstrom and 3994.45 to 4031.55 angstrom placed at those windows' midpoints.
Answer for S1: 0.25 mag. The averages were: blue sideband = 13.5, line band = 12.2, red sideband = 17.7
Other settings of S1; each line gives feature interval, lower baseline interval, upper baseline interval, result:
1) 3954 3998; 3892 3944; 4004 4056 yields 0.23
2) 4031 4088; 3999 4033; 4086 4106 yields -0.14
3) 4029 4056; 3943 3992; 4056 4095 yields -0.18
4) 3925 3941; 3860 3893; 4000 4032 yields 0.21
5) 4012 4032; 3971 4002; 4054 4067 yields -0.13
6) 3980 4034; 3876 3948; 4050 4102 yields -0.19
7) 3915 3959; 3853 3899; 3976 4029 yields 0.05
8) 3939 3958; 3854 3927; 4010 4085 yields 0.01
